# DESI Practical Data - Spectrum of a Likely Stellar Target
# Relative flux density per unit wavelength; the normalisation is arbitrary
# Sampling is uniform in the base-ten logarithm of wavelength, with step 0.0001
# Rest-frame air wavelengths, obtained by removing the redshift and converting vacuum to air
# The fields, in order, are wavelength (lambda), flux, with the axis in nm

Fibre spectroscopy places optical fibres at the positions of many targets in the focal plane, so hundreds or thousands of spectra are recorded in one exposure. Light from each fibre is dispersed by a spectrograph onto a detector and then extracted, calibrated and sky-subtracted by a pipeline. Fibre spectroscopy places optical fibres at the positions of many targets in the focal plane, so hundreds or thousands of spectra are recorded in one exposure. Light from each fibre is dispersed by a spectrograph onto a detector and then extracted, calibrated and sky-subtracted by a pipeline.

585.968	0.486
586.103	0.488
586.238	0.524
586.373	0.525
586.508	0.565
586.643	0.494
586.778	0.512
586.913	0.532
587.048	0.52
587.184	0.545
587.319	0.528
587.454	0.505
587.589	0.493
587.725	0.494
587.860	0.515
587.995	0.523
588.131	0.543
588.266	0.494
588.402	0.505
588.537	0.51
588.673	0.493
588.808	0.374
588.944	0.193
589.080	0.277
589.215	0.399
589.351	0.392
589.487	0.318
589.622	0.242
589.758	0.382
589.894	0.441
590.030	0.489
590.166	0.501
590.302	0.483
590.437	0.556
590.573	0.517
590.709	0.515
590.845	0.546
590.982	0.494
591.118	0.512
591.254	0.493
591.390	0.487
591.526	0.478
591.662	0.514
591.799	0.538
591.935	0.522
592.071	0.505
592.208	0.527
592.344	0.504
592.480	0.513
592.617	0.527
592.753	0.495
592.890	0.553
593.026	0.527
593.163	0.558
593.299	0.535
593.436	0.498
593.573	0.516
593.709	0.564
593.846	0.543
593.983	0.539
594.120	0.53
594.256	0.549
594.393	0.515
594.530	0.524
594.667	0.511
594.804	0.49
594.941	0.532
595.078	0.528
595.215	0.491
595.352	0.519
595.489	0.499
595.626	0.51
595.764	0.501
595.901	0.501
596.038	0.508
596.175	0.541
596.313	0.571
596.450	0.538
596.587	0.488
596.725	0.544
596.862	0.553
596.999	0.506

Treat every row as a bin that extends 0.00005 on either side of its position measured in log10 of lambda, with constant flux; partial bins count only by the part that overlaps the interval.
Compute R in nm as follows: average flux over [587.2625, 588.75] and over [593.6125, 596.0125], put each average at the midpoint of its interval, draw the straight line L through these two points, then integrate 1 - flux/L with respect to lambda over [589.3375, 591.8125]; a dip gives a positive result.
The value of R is 0.21 nm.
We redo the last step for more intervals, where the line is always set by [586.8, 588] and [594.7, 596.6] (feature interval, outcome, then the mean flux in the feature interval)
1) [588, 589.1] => 0.173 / 0.435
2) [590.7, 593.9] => -0.018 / 0.519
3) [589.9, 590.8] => 0.018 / 0.507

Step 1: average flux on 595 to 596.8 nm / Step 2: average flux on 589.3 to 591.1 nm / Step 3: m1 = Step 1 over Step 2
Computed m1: 1.14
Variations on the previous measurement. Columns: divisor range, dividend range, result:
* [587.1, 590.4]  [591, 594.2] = 1.17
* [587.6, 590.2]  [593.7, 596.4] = 1.23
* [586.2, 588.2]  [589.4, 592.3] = 0.92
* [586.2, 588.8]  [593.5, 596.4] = 1.02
